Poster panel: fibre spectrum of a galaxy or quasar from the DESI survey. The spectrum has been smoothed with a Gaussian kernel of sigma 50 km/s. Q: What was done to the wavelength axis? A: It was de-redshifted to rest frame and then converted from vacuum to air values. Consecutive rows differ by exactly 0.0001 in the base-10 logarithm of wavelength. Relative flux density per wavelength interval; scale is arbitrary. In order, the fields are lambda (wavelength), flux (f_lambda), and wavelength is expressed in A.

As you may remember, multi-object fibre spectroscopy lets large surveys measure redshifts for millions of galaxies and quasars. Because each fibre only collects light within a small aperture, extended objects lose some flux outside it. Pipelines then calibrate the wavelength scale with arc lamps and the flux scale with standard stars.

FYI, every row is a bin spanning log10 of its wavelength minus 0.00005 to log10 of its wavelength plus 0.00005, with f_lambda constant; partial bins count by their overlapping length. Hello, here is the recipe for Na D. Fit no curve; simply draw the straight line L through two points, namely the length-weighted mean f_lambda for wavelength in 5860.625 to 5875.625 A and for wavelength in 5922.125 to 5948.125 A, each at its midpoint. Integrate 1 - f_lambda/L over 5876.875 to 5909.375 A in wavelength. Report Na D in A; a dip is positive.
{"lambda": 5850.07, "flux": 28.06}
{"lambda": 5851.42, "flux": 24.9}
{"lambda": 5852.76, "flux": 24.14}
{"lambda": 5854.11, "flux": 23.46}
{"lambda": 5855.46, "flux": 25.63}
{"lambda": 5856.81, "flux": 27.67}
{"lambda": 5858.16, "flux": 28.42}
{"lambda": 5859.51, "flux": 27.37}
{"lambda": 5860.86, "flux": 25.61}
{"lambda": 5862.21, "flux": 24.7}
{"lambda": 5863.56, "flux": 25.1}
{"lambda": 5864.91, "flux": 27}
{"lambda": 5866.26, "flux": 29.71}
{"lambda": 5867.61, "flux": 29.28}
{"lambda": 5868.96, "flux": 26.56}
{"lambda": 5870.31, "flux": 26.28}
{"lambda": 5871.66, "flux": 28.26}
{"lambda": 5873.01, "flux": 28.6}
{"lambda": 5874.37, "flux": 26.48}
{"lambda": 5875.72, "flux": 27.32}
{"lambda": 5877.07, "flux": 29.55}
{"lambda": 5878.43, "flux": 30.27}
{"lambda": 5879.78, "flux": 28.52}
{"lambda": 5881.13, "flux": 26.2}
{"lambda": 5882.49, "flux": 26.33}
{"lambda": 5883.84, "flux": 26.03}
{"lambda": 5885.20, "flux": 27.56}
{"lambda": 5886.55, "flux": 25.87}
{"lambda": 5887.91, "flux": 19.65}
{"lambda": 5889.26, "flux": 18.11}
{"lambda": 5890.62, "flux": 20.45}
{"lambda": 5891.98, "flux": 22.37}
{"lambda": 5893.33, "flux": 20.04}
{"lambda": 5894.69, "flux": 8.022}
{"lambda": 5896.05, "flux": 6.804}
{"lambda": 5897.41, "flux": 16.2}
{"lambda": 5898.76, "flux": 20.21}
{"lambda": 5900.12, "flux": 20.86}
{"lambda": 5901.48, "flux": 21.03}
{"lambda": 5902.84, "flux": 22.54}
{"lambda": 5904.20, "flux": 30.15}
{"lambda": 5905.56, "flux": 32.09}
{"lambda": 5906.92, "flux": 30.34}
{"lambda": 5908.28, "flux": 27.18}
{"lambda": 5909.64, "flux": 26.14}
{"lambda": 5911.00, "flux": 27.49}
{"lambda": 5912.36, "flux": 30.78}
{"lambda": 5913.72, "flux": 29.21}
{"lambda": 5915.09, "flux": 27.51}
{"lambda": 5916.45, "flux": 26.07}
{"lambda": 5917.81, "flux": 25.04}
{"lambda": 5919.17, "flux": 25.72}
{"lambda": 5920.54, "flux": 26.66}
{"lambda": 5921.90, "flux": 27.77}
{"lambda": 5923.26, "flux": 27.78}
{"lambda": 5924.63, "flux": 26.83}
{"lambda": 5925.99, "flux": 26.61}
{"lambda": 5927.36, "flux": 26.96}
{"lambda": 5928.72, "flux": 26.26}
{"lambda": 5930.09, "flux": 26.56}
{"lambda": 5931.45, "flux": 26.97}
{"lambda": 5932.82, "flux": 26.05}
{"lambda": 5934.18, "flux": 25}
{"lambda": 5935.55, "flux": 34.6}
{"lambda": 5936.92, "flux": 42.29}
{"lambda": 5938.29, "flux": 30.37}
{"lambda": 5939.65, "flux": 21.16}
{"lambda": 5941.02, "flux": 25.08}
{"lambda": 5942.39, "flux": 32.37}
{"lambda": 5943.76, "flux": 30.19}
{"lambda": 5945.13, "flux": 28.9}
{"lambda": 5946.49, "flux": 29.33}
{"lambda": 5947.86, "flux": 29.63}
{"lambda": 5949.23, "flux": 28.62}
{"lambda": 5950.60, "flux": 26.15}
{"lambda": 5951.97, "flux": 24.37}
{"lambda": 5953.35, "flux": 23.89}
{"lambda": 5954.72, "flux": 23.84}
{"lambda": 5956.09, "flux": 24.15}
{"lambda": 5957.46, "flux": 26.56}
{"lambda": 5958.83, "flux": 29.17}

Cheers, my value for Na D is 5.3 A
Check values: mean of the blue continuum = 27.1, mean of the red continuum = 28.6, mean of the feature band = 23.1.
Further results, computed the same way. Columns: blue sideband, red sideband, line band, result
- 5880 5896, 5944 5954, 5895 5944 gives -3.5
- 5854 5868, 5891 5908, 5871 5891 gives -1.8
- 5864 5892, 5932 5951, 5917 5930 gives 0.8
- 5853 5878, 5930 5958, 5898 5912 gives 0.8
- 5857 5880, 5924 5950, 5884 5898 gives 4.6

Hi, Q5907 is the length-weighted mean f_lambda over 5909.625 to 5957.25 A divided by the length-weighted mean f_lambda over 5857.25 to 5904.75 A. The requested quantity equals 1.1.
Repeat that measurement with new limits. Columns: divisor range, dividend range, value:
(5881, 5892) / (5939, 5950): 1.20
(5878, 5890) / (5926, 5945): 1.13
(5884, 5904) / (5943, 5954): 1.40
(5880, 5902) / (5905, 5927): 1.35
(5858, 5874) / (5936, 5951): 1.09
